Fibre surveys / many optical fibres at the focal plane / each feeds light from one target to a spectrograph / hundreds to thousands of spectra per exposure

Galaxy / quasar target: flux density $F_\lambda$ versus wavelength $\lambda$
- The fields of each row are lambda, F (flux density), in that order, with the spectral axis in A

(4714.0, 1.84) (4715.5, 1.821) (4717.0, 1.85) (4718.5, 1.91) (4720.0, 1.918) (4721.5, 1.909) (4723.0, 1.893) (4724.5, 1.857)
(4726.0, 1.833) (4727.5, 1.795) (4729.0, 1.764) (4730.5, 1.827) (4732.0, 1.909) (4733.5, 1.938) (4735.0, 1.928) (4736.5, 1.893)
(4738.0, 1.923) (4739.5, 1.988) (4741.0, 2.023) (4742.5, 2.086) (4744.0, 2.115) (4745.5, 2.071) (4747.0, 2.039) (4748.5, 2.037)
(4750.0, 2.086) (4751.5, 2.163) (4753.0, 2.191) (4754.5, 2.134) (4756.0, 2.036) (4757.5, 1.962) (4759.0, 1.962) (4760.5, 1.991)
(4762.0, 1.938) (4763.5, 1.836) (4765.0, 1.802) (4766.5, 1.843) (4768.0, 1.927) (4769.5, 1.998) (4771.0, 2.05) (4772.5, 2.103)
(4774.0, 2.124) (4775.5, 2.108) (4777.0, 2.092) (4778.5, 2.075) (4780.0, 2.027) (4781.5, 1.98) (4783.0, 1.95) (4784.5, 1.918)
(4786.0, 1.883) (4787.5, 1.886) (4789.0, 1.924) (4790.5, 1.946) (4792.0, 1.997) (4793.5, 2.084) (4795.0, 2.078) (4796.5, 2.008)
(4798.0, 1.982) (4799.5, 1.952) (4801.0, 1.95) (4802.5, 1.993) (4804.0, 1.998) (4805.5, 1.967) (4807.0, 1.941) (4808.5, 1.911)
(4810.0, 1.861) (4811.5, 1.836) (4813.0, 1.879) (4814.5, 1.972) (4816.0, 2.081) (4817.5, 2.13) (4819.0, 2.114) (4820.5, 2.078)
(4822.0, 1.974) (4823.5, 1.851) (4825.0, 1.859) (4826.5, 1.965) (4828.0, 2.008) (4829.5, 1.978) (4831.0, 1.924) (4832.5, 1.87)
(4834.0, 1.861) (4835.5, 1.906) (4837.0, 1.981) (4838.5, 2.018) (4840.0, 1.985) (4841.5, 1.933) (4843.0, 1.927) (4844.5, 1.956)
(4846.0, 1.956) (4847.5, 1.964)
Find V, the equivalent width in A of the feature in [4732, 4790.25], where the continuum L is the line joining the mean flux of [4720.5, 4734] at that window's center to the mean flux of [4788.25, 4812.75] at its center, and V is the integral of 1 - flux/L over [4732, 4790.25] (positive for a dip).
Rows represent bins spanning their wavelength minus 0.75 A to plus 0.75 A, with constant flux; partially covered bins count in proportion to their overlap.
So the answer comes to -2.9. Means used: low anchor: 1.86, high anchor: 1.96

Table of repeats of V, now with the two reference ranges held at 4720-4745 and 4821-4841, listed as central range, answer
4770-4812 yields -1.2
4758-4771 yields 0.0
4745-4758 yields -1.1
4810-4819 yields -0.2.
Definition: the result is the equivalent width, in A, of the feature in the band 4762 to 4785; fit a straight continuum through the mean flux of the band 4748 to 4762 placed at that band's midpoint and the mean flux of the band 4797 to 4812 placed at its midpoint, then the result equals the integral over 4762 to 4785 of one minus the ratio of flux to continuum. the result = 0.3 A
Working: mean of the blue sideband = 2.06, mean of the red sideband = 1.94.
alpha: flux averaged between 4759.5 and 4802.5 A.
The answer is 1.98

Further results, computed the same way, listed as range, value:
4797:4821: 1.98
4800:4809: 1.96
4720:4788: 1.98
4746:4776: 2.02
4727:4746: 1.94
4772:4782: 2.07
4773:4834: 1.98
